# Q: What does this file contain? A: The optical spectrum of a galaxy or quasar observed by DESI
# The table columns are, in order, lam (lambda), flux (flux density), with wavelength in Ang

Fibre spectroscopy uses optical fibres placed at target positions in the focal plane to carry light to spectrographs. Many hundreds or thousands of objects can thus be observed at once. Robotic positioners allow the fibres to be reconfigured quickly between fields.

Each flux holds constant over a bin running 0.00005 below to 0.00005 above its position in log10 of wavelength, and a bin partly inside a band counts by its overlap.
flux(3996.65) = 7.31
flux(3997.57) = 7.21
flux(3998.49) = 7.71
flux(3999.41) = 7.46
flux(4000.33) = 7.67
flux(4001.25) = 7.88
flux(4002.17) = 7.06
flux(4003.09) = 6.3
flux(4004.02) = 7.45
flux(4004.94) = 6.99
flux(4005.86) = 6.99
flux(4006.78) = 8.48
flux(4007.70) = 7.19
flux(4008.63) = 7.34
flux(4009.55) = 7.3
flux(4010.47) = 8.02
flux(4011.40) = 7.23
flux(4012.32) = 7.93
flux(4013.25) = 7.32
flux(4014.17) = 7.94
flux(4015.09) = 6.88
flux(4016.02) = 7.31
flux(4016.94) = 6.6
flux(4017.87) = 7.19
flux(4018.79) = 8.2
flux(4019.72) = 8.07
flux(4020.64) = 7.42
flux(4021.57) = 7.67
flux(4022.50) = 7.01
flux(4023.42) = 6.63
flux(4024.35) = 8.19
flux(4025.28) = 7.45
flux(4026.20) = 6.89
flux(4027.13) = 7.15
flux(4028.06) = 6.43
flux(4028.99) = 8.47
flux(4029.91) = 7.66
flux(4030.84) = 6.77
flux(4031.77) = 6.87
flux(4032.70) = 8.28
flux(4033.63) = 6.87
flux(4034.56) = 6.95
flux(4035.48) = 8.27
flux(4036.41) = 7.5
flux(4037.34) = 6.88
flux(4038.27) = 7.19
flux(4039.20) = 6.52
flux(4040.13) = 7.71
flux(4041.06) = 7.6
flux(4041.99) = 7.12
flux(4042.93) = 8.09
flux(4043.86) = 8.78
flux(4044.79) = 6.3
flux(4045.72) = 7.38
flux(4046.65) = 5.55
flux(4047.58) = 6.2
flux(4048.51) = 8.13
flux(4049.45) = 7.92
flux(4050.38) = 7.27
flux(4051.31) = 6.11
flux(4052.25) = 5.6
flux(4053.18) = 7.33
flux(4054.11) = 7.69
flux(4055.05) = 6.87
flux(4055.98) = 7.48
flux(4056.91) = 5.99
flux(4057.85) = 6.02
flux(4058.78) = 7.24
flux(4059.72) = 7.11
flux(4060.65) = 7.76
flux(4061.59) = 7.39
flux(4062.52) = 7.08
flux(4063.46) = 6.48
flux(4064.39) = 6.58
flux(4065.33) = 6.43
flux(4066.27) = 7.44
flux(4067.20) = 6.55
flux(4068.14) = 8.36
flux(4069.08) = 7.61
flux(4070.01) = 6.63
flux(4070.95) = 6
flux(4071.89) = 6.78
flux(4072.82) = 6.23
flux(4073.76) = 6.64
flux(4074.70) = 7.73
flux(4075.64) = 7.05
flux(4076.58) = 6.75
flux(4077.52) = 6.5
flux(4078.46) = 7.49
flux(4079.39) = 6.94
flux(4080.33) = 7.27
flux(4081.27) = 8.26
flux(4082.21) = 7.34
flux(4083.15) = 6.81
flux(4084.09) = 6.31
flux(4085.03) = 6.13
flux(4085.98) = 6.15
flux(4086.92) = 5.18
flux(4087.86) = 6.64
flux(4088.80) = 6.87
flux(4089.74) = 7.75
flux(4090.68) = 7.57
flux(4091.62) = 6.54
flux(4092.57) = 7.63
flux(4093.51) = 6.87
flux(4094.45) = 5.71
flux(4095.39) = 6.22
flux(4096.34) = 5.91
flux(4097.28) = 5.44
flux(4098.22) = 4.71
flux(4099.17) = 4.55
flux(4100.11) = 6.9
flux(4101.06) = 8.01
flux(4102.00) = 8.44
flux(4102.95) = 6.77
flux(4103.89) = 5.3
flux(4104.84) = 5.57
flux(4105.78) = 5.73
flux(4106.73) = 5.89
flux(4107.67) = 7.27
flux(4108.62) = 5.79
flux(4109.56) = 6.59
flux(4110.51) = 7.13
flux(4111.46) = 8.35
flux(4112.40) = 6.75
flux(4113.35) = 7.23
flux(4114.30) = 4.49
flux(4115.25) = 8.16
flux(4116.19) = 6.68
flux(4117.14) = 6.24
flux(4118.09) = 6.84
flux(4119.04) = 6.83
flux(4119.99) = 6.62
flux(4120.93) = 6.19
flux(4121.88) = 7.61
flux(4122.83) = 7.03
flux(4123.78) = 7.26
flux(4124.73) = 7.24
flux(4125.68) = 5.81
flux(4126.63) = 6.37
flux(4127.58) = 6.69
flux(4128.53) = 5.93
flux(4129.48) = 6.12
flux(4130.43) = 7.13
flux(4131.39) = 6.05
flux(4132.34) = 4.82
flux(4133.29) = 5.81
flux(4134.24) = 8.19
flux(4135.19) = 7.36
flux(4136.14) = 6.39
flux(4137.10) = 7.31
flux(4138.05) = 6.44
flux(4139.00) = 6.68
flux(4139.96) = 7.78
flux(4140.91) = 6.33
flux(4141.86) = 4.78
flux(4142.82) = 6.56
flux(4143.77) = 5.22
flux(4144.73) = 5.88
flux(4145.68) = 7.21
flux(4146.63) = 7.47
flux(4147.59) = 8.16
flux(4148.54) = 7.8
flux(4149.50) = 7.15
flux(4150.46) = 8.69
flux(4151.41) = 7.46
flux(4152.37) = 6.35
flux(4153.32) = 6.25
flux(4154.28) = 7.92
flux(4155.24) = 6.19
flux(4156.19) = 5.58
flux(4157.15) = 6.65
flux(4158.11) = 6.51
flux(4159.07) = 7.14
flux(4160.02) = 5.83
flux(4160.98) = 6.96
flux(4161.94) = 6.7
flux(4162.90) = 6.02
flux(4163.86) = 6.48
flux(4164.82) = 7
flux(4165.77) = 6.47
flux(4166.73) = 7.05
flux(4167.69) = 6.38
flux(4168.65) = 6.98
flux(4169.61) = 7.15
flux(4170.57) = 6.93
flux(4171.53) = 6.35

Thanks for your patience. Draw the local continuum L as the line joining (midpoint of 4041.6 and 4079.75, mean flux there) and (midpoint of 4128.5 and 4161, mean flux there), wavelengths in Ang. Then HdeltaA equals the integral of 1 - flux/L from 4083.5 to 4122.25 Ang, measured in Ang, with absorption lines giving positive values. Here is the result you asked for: 1.79 Ang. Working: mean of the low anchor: 6.99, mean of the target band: 6.52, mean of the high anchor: 6.7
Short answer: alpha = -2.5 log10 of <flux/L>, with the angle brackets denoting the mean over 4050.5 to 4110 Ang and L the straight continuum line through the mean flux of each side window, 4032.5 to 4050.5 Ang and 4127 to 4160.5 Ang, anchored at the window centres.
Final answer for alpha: 0.06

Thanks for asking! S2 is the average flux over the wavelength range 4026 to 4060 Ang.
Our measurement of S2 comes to 7.14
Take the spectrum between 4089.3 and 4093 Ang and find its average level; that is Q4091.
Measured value 7.36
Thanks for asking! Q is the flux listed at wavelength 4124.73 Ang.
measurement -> 7.24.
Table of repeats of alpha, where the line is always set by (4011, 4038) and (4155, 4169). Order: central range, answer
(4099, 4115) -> 0.048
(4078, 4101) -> 0.065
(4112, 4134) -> 0.040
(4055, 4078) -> 0.033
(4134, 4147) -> 0.002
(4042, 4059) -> 0.035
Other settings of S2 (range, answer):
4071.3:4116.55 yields 6.64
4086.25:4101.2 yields 6.37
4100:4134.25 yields 6.62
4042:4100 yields 6.81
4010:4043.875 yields 7.42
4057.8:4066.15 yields 6.96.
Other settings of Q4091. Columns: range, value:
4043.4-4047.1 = 7.01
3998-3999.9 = 7.59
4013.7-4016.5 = 7.39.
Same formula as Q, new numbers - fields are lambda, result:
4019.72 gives 8.07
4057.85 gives 6.02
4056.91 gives 5.99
